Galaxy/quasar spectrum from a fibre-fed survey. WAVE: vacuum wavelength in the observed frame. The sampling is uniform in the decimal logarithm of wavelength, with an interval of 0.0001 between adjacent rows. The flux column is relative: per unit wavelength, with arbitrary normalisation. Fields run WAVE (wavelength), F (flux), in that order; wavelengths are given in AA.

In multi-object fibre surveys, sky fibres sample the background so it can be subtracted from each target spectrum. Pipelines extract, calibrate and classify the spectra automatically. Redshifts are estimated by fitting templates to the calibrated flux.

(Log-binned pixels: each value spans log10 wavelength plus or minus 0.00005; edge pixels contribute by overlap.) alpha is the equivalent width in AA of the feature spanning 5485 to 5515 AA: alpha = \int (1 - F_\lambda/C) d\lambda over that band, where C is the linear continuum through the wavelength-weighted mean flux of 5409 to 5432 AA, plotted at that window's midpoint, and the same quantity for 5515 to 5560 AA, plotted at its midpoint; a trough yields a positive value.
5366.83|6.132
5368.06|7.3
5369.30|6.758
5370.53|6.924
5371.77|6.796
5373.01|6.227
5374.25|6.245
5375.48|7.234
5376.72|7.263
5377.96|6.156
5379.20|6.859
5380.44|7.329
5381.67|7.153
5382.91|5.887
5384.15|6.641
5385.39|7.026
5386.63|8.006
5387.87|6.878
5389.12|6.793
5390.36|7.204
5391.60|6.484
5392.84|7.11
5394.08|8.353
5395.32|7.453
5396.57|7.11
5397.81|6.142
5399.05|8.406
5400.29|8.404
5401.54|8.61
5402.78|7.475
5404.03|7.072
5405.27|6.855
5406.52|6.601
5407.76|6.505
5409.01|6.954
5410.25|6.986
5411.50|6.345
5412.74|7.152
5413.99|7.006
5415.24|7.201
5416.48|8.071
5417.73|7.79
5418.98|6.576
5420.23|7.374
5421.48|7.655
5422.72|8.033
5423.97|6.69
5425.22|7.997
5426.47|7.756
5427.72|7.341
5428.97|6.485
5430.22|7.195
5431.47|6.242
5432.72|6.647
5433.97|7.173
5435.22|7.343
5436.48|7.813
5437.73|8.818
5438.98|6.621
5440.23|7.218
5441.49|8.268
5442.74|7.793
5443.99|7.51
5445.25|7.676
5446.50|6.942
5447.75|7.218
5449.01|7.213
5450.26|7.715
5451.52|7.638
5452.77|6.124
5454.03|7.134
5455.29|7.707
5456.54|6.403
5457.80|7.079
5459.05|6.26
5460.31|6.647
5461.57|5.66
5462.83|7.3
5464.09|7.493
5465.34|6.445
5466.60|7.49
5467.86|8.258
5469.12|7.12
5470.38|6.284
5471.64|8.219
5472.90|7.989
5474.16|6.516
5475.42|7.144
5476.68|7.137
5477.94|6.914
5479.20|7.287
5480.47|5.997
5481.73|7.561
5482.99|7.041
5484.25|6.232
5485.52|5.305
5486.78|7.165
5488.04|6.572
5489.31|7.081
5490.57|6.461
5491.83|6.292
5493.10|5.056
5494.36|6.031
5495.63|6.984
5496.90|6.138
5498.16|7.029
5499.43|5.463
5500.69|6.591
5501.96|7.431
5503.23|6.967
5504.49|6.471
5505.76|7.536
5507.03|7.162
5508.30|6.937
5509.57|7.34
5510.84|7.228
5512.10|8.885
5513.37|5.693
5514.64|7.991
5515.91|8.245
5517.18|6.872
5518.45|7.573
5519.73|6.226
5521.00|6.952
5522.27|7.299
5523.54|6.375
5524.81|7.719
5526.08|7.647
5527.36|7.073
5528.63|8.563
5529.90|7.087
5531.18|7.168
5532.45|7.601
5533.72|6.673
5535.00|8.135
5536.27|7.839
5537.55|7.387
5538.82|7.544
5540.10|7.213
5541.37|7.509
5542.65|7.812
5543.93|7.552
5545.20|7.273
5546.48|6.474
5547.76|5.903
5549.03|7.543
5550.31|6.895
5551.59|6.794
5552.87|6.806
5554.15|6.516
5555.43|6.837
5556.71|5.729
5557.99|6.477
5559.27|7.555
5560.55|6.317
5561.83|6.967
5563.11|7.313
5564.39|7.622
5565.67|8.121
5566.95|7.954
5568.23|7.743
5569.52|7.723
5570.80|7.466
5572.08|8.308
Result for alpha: 1.9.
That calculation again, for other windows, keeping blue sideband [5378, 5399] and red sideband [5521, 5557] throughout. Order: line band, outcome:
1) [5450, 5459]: 0.1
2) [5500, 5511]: 0.1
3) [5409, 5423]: -0.4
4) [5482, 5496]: 1.4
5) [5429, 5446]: -0.7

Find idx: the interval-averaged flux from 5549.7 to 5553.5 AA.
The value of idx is 6.83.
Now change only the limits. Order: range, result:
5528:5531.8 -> 7.6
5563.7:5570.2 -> 7.83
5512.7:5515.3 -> 6.88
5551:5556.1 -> 6.73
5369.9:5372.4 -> 6.86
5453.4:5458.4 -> 7.08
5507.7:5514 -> 7.23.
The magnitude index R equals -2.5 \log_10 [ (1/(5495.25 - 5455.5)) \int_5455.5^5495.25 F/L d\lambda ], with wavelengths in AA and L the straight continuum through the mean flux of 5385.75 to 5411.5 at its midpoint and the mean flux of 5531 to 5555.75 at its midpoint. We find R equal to 0.063 mag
